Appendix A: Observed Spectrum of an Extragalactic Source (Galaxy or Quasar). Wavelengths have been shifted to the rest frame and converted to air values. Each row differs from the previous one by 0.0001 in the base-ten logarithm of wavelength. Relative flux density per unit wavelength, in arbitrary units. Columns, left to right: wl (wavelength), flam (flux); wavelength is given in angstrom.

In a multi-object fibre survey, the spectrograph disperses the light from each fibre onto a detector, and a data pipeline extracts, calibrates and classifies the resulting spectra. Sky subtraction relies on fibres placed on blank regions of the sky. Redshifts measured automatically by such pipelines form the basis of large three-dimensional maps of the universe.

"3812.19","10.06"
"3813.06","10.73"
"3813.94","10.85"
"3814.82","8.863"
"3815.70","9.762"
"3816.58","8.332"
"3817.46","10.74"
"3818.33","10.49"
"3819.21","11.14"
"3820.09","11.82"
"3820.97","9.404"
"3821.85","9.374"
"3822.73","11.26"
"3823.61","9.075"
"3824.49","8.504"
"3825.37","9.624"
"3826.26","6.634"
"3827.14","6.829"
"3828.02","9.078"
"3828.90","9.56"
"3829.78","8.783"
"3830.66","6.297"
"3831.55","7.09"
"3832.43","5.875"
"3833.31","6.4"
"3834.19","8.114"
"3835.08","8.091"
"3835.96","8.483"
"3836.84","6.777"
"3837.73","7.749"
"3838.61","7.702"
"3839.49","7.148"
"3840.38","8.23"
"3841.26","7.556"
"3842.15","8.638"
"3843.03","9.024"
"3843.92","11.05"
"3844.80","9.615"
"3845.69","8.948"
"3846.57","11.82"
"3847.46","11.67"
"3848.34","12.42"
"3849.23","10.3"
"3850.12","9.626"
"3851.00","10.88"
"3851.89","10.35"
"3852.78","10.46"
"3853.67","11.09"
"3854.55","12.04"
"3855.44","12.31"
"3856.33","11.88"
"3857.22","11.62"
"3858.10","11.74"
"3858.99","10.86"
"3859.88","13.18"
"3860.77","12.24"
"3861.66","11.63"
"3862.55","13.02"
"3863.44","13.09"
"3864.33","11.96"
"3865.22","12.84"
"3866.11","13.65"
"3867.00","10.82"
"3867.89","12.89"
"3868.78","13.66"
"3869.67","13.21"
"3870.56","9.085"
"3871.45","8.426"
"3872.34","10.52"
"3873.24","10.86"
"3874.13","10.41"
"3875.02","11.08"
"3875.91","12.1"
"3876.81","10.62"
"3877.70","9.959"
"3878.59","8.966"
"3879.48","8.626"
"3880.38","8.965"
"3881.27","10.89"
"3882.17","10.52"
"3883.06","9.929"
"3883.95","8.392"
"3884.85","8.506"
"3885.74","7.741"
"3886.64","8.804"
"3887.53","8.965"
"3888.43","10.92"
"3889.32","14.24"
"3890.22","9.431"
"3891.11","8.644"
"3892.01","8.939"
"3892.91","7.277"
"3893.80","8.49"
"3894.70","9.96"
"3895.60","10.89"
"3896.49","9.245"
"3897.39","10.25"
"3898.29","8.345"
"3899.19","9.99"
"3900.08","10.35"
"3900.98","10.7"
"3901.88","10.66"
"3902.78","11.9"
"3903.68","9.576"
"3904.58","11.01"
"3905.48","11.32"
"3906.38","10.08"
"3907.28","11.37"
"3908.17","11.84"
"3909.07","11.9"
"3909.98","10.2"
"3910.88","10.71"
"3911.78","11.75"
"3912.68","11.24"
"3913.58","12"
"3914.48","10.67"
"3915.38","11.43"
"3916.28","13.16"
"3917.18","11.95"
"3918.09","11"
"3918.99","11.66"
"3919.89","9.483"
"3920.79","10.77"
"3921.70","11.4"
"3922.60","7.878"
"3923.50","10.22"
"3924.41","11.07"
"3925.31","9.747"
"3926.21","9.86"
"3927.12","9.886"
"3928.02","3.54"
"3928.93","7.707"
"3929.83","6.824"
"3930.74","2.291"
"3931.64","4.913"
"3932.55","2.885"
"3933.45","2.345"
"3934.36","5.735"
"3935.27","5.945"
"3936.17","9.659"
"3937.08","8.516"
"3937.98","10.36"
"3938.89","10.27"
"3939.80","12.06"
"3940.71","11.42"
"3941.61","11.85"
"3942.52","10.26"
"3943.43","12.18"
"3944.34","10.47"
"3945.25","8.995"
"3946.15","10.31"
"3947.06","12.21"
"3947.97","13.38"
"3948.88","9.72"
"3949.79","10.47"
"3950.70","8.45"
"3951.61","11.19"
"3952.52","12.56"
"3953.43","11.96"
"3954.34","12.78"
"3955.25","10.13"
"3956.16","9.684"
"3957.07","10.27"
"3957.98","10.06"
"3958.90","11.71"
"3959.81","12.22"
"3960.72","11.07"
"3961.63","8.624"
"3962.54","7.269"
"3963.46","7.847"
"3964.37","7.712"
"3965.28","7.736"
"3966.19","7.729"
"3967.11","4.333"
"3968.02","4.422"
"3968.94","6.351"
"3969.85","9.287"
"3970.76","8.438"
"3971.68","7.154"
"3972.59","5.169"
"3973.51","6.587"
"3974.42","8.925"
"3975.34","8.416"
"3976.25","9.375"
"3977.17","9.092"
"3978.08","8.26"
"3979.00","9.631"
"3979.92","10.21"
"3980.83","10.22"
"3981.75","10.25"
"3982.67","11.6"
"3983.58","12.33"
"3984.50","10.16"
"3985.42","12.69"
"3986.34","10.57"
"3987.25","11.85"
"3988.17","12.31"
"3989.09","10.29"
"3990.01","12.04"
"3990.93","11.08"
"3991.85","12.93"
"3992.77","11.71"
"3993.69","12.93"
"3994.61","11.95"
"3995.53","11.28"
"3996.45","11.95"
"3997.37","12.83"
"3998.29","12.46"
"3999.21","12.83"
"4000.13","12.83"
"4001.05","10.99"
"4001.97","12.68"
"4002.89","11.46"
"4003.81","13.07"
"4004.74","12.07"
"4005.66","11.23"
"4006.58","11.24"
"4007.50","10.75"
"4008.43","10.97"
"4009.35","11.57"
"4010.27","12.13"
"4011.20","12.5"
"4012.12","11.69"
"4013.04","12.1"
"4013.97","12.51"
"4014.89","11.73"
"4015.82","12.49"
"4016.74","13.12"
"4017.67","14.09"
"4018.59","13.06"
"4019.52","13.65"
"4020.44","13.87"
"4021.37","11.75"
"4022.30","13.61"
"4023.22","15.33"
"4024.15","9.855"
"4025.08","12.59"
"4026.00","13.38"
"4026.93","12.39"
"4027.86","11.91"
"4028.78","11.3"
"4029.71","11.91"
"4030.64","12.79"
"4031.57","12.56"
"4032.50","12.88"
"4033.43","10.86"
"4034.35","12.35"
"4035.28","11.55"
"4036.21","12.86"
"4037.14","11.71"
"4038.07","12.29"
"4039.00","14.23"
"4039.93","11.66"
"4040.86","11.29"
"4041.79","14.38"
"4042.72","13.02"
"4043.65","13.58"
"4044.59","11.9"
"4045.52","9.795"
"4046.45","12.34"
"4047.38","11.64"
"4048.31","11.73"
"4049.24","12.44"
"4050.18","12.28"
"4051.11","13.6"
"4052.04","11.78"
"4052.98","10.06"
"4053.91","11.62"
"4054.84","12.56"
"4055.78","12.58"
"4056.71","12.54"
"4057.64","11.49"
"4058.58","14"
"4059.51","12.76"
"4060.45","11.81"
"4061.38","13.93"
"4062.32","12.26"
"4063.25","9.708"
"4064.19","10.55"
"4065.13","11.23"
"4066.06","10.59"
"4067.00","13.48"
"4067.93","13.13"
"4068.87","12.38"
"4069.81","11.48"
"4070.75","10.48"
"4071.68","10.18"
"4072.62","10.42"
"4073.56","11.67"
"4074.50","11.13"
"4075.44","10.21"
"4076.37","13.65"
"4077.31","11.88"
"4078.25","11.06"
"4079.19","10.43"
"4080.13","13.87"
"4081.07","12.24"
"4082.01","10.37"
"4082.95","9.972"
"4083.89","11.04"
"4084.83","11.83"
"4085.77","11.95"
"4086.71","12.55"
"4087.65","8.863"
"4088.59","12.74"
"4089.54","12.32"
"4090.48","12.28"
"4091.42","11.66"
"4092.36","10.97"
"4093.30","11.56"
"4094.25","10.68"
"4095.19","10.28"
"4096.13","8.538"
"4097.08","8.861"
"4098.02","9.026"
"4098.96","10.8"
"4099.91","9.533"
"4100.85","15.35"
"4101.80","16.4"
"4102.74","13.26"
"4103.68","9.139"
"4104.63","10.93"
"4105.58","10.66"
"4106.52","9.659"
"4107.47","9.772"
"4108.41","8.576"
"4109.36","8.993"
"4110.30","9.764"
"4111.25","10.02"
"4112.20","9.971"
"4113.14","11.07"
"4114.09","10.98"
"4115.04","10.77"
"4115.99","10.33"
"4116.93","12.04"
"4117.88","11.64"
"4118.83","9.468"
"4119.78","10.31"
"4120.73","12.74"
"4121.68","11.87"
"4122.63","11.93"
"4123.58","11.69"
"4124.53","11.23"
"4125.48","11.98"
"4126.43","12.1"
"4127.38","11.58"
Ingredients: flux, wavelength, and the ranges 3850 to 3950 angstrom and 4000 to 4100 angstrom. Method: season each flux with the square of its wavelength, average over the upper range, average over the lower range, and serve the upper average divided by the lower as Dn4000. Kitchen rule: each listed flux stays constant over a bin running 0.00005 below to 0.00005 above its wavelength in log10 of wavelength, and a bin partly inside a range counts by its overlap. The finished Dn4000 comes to 1.25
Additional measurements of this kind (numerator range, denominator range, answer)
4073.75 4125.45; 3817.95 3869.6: 1.25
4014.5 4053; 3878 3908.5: 1.35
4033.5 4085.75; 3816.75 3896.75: 1.32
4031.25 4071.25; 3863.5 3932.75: 1.30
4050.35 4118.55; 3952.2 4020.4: 1.11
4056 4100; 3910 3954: 1.26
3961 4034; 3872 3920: 1.12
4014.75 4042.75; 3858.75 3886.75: 1.25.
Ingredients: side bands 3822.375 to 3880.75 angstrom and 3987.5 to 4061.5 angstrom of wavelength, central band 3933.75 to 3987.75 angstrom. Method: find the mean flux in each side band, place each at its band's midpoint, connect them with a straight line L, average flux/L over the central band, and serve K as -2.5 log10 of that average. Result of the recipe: 0.19 mag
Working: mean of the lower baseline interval 10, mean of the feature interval 9.61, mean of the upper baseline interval 12.3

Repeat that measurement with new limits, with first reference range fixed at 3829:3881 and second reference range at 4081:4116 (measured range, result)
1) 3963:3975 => 0.43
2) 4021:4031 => -0.17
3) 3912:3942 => 0.15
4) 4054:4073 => -0.11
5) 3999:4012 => -0.12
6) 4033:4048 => -0.14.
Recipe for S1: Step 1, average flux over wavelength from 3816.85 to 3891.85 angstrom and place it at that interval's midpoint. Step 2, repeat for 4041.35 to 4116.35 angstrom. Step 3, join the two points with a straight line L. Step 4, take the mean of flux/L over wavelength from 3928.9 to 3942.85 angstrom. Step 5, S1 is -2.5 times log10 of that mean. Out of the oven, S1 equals 0.35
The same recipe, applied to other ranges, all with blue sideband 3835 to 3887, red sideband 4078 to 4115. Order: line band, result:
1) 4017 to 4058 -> -0.15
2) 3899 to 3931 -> 0.03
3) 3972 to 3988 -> 0.10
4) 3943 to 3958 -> -0.03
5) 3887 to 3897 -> 0.08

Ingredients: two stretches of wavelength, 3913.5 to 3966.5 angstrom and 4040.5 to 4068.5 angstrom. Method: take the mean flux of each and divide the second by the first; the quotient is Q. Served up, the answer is 1.27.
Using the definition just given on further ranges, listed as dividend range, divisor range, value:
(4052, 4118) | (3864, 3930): 1.09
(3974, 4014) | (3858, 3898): 1.07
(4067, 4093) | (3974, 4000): 1.04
